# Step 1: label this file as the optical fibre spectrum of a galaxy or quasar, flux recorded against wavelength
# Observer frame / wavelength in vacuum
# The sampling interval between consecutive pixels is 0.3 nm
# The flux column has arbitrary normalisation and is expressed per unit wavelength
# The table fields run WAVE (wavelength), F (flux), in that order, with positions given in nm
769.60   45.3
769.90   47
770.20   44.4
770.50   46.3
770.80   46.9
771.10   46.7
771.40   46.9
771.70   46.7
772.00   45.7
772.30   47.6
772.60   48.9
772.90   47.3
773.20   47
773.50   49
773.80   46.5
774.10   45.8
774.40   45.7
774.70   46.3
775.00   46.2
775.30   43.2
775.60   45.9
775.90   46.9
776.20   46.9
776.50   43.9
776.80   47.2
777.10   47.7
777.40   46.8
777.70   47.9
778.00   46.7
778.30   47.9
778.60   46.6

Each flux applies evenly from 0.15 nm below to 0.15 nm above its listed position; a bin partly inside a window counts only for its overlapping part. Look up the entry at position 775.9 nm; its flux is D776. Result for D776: 46.9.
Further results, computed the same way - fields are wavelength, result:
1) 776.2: 46.9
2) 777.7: 47.9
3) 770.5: 46.3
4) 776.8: 47.2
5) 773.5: 49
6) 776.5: 43.9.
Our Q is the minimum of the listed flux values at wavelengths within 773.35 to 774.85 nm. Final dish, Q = 45.7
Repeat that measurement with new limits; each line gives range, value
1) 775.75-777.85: 43.9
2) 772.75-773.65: 47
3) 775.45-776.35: 45.9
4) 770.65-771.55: 46.7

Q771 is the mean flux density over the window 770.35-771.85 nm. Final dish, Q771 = 46.7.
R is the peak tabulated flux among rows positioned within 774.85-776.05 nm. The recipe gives 46.9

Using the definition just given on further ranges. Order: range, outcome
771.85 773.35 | 48.9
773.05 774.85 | 49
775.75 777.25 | 47.7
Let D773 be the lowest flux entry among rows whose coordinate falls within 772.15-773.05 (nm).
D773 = 47.3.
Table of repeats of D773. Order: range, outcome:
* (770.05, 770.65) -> 44.4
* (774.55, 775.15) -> 46.2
